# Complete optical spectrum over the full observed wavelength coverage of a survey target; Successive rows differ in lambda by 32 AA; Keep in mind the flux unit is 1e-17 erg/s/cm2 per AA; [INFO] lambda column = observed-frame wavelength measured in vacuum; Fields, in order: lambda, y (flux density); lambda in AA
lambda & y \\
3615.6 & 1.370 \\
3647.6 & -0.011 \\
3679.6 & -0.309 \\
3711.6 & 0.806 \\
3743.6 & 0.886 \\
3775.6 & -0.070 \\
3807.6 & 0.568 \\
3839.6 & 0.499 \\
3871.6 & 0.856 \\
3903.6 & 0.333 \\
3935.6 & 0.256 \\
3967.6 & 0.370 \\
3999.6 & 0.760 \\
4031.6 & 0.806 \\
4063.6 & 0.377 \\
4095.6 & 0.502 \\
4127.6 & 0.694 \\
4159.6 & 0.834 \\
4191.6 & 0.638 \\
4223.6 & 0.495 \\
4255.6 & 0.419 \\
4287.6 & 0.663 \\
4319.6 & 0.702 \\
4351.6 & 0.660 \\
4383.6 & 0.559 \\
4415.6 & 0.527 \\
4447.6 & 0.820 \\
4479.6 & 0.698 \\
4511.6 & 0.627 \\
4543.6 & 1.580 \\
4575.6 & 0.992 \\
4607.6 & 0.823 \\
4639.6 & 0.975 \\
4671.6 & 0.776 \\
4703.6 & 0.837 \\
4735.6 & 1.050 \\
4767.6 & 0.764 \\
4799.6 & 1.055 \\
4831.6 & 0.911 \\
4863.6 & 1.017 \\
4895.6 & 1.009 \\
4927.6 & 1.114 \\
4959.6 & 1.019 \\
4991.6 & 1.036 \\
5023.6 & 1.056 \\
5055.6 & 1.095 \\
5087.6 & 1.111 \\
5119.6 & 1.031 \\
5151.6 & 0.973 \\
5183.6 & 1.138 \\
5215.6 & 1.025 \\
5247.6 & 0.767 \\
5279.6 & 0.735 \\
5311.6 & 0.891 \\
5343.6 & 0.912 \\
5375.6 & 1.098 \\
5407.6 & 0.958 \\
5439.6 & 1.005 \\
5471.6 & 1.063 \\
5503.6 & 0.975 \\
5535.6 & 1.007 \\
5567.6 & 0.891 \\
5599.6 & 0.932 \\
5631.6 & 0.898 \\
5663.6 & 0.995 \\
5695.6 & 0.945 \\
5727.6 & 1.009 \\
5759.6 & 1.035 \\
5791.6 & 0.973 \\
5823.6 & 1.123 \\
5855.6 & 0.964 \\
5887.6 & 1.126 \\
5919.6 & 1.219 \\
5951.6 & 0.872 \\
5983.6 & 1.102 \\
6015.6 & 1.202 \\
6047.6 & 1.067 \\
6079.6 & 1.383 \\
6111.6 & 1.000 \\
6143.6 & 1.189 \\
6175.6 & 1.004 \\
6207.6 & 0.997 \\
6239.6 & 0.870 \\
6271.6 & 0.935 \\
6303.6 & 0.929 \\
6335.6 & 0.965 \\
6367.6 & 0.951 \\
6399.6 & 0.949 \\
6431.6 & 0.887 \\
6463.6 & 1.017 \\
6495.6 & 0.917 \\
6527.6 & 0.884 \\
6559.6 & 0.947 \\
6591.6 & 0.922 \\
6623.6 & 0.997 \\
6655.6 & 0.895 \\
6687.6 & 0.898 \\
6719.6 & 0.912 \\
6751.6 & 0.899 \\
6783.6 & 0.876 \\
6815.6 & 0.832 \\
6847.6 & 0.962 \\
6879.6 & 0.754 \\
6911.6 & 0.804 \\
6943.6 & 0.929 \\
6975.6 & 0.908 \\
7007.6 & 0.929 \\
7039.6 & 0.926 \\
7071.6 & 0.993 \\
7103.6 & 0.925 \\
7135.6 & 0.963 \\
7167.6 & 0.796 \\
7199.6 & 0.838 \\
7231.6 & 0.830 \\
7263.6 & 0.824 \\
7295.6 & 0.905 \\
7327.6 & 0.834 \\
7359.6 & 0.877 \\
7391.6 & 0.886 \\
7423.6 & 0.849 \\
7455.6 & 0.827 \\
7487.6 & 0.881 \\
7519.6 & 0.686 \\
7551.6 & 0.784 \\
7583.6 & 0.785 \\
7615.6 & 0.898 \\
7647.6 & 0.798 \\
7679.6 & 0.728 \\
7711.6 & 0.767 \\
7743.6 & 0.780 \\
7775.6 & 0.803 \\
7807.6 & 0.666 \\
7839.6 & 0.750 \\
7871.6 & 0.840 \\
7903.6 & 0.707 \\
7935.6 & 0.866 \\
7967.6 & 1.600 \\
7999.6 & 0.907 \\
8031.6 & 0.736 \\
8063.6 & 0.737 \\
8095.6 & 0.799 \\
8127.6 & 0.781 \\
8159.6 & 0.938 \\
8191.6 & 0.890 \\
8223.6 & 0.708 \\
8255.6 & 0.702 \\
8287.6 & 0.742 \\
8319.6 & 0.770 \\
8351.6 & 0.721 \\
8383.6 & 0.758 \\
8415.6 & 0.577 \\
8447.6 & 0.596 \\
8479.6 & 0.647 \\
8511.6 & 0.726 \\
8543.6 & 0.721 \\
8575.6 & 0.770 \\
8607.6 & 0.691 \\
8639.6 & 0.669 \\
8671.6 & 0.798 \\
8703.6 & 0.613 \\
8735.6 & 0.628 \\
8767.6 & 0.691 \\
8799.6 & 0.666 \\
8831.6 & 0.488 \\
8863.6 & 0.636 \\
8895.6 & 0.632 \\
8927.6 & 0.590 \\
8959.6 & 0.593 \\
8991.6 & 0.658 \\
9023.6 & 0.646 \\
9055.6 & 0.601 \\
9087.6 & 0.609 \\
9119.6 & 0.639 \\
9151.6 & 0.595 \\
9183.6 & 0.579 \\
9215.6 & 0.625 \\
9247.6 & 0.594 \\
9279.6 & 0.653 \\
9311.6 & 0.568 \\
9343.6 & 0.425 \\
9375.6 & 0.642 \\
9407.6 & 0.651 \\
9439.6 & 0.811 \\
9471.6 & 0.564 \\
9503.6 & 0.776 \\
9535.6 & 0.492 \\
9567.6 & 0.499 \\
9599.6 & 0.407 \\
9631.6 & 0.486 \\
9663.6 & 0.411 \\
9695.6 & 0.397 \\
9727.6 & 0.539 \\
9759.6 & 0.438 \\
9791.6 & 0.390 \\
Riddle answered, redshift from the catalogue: 0.22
